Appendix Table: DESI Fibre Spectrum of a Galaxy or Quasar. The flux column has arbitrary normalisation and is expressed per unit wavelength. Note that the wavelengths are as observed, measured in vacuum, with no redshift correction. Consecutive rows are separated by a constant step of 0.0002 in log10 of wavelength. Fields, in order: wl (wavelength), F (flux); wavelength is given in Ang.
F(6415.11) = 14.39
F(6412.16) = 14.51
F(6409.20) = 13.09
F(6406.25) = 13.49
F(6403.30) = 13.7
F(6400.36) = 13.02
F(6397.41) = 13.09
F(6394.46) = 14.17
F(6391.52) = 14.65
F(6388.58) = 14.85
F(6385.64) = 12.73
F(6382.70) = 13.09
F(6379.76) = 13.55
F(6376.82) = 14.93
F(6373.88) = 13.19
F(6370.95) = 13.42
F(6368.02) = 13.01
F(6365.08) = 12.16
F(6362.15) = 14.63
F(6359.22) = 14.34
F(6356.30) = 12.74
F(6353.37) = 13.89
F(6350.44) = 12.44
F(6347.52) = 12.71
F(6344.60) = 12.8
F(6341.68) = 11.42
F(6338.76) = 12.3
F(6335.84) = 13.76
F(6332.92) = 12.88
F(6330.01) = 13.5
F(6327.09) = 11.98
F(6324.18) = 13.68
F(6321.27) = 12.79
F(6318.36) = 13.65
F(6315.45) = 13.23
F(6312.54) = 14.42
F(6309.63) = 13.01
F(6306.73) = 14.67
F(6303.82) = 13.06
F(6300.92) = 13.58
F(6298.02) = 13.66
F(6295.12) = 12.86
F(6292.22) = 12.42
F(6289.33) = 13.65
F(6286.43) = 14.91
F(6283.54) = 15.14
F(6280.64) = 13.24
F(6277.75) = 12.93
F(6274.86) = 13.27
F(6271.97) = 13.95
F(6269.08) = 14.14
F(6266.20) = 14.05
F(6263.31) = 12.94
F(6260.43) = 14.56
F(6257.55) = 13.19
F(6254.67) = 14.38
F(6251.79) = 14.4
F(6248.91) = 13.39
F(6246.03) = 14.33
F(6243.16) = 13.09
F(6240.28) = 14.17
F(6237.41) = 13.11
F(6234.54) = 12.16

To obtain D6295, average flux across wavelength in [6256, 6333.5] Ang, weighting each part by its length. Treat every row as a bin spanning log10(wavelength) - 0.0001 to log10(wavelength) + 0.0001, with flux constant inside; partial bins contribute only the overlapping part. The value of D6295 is 13.5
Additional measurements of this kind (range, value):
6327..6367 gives 13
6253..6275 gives 13.9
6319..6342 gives 12.9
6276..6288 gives 14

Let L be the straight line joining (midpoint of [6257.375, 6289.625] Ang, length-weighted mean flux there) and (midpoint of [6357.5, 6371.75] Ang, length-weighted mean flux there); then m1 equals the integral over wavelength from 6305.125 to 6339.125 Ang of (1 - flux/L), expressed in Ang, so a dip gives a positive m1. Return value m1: 0.79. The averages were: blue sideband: 13.9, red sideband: 13.5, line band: 13.4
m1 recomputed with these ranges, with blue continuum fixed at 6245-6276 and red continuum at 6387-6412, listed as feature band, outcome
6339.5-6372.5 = 1.9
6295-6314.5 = 0.3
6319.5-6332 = 0.8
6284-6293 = 0.0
